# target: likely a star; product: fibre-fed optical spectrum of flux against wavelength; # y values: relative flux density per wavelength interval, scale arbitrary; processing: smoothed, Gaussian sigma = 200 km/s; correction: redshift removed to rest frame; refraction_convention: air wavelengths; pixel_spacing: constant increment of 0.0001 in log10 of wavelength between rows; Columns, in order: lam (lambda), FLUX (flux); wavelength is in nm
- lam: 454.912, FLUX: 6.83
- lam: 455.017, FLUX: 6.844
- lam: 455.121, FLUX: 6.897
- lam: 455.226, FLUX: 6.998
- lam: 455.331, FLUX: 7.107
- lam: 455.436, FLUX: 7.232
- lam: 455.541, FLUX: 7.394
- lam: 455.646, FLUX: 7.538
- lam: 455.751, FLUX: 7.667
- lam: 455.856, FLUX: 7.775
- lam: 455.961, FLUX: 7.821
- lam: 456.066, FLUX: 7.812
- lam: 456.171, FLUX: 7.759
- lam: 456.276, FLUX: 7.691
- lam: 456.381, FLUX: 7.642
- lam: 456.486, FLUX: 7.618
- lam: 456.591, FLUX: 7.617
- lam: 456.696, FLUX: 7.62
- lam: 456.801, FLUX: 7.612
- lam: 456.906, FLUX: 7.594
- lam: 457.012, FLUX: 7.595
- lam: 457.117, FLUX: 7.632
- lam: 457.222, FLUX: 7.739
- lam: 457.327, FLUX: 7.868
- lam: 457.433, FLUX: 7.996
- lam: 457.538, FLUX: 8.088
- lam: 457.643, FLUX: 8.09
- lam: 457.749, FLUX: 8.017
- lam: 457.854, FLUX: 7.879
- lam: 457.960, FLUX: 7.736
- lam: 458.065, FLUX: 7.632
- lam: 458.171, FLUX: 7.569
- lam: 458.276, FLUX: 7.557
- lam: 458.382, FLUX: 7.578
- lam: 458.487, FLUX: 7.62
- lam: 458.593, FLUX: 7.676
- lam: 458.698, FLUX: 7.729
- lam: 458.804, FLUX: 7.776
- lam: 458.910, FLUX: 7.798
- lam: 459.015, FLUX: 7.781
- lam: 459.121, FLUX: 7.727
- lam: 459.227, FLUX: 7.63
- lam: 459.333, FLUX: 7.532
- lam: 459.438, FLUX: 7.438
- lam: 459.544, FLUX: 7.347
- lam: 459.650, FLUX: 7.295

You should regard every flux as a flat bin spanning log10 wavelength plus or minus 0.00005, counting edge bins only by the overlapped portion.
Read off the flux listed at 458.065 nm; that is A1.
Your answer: 7.632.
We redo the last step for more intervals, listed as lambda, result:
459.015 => 7.781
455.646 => 7.538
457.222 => 7.739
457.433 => 7.996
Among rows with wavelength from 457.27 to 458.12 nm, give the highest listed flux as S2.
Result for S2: 8.09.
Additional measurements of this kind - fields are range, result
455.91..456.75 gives 7.821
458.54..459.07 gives 7.798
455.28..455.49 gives 7.232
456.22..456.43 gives 7.691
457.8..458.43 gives 7.879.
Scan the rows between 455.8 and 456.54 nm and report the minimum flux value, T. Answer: 7.618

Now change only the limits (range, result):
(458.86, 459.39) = 7.532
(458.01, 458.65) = 7.557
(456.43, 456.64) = 7.617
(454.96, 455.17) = 6.844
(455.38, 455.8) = 7.232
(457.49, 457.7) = 8.088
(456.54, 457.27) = 7.594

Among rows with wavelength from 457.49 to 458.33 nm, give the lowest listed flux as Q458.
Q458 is 7.557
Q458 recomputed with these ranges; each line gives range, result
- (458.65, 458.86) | 7.729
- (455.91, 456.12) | 7.812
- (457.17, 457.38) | 7.739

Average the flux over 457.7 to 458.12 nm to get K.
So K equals 7.81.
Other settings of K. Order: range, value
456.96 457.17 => 7.63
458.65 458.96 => 7.75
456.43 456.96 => 7.61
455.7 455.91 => 7.72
